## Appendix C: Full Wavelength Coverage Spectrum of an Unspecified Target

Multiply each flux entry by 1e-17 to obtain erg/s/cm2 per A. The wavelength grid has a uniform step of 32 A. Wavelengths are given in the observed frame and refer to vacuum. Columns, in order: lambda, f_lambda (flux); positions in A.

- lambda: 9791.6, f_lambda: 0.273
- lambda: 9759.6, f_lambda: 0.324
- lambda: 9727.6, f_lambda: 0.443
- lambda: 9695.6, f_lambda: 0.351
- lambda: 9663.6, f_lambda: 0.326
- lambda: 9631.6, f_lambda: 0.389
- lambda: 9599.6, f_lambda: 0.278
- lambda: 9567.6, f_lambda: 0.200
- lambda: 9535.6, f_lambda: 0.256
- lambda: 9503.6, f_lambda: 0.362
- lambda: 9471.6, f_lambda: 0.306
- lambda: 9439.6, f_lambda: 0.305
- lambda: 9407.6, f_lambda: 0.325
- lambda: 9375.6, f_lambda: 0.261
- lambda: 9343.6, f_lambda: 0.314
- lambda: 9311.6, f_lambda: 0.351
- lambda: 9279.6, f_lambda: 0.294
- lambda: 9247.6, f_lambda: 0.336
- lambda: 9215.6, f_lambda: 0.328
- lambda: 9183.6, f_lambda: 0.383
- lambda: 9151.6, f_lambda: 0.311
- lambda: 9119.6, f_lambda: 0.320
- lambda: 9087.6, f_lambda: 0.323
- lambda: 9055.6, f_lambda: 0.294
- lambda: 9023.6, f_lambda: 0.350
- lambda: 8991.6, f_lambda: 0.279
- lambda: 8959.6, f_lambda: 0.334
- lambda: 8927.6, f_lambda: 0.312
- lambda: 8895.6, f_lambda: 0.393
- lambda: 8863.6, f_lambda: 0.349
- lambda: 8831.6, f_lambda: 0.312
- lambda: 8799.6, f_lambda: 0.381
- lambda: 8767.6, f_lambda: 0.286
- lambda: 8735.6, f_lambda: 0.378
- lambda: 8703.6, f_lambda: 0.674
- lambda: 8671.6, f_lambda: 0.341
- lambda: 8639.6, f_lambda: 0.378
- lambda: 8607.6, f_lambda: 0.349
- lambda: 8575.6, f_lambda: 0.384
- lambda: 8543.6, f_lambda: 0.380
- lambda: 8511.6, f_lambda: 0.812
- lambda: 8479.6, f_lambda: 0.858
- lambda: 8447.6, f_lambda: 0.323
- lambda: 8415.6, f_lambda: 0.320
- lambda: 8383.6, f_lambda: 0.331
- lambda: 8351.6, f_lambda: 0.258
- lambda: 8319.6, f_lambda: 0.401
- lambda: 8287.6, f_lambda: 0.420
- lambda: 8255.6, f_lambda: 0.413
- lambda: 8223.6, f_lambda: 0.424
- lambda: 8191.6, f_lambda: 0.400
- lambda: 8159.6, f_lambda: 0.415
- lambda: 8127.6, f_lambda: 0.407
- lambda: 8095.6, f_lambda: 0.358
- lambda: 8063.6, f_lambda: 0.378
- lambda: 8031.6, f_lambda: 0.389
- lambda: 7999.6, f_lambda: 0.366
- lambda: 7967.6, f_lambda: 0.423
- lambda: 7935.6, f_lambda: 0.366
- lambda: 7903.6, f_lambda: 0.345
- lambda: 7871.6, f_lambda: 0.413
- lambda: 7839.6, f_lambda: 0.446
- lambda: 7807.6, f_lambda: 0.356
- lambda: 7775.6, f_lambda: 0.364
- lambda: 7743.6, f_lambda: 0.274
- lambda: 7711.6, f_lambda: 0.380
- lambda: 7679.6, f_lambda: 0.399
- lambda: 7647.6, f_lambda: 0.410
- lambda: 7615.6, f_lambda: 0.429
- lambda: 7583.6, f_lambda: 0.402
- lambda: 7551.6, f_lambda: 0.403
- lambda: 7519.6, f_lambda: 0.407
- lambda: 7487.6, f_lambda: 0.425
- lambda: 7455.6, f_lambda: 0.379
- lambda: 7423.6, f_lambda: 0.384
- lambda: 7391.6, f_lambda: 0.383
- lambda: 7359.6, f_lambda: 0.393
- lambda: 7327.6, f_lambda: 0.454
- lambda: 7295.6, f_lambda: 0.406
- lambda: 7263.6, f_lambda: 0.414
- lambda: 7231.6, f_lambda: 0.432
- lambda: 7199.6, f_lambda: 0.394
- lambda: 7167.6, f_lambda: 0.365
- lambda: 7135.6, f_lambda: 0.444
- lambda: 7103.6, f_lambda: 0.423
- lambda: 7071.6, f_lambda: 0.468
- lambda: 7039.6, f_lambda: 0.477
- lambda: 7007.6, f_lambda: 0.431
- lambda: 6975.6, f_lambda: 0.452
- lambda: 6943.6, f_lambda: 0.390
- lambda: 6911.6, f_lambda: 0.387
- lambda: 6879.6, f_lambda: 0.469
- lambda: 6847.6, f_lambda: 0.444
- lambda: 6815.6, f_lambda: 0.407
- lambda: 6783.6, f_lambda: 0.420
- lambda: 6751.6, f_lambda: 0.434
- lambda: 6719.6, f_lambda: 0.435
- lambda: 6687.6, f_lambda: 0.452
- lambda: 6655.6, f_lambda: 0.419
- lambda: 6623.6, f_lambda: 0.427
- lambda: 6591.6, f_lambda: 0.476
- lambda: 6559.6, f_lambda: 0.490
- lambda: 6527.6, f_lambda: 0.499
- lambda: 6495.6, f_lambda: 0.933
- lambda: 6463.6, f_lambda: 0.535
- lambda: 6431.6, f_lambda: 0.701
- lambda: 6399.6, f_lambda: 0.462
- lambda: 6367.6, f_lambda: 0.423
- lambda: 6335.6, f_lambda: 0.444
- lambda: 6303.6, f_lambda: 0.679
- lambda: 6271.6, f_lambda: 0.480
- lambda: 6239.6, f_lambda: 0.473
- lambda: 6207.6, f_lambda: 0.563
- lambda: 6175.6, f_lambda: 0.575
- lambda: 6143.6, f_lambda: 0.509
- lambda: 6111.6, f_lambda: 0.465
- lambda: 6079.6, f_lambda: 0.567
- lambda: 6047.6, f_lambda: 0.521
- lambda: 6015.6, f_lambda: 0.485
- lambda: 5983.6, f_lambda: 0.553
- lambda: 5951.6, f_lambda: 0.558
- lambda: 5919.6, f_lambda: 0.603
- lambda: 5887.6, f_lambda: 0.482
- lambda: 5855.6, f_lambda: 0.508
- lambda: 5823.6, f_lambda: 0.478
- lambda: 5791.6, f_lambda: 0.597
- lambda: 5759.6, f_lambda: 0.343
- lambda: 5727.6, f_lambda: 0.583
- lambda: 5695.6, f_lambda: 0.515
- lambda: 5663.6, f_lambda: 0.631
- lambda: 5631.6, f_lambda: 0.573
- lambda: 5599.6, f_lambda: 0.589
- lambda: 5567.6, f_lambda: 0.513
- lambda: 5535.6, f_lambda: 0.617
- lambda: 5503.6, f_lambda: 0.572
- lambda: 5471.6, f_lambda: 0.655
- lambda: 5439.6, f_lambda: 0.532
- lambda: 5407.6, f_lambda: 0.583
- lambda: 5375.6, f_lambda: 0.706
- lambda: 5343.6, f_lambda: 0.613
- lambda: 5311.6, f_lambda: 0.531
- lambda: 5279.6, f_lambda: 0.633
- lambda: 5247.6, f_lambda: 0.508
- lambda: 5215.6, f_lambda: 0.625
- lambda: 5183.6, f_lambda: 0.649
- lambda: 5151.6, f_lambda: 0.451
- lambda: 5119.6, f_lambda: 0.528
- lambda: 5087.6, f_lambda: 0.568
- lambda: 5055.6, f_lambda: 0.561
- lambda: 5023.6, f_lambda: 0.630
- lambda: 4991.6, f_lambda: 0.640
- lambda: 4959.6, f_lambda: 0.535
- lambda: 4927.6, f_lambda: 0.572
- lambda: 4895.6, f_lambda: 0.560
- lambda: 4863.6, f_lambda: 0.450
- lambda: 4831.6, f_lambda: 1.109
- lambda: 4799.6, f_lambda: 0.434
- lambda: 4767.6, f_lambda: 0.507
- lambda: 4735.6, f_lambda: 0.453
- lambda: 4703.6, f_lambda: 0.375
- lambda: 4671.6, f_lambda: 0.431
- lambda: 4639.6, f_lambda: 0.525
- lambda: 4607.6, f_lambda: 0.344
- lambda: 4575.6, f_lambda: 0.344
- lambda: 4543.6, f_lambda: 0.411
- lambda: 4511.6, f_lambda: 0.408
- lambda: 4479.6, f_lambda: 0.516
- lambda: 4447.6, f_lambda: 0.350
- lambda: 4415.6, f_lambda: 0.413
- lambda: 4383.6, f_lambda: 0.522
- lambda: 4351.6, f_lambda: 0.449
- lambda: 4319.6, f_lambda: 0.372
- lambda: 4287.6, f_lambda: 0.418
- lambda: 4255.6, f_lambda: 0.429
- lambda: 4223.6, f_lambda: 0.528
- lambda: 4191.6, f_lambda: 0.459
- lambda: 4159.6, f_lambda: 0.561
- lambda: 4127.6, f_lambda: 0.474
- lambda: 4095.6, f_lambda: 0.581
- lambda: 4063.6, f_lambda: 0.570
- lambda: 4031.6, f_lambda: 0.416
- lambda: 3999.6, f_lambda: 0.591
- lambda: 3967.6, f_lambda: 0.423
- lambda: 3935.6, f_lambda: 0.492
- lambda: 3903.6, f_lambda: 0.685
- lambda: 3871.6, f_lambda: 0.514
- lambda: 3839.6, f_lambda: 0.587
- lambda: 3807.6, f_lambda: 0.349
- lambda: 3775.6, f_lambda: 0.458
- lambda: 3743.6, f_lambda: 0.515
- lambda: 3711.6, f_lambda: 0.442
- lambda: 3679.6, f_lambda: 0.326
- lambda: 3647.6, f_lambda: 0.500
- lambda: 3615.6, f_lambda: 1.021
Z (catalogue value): 0.294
